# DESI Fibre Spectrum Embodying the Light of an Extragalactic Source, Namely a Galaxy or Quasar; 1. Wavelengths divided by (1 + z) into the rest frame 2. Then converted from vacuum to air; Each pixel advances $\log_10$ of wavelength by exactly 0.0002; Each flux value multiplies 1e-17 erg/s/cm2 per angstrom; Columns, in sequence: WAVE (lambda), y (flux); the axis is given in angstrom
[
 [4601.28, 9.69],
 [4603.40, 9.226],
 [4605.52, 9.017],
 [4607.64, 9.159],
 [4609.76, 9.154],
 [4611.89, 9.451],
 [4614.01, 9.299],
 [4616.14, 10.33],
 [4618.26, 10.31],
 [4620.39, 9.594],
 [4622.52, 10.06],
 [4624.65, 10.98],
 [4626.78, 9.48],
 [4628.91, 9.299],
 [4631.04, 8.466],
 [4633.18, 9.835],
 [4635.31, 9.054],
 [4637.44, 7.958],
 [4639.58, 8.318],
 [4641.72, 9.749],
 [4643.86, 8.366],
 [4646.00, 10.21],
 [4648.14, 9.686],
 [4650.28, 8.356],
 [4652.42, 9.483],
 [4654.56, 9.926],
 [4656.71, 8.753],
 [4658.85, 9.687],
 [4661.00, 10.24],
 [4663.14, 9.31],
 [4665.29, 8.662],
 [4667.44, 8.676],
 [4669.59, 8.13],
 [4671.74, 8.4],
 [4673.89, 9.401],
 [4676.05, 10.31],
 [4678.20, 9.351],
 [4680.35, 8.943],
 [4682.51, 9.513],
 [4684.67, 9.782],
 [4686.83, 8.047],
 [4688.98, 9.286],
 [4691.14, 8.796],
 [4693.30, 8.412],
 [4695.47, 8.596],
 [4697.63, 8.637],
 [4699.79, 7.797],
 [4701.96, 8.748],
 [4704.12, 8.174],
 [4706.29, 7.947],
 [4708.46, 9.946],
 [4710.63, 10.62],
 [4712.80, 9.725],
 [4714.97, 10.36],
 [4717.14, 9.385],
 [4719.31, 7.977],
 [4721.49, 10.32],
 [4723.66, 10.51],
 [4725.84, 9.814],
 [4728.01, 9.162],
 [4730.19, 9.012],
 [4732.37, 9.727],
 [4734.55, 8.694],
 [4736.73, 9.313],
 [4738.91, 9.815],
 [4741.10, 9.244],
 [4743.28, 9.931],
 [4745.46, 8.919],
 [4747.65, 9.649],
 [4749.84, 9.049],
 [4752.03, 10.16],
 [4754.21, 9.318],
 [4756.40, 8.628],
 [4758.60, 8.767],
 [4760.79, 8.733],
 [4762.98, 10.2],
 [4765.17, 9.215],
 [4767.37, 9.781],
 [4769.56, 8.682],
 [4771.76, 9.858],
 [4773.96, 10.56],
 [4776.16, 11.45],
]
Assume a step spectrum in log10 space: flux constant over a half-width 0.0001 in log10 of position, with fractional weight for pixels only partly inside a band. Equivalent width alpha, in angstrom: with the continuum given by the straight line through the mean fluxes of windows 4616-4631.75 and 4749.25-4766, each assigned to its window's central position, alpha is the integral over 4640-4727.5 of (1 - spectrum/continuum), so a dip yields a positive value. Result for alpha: 3.4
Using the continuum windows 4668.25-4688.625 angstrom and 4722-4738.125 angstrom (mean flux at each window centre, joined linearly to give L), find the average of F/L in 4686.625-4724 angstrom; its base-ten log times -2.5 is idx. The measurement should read 0.03 mag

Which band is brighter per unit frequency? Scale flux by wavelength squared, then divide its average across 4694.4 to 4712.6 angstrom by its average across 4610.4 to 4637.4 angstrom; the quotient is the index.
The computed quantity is 1.0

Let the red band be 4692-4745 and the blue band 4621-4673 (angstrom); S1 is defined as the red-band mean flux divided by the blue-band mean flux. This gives 1.00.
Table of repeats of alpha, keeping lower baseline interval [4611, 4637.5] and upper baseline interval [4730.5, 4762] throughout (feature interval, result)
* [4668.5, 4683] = 0.5 angstrom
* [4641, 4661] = 0.3 angstrom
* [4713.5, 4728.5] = -0.5 angstrom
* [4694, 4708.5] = 1.5 angstrom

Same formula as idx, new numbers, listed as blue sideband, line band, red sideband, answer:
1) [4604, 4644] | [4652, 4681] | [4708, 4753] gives 0.026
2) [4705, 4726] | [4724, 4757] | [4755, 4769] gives 0.000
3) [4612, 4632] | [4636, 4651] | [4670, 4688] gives 0.067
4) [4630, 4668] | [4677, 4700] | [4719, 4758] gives 0.047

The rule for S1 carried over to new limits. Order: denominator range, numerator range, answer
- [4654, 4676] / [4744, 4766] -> 1.01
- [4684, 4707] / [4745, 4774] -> 1.09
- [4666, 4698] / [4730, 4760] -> 1.04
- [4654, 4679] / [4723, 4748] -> 1.03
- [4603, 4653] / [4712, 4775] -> 1.01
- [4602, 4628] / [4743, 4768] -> 0.97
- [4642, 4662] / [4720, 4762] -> 1.00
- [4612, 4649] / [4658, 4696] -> 0.96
